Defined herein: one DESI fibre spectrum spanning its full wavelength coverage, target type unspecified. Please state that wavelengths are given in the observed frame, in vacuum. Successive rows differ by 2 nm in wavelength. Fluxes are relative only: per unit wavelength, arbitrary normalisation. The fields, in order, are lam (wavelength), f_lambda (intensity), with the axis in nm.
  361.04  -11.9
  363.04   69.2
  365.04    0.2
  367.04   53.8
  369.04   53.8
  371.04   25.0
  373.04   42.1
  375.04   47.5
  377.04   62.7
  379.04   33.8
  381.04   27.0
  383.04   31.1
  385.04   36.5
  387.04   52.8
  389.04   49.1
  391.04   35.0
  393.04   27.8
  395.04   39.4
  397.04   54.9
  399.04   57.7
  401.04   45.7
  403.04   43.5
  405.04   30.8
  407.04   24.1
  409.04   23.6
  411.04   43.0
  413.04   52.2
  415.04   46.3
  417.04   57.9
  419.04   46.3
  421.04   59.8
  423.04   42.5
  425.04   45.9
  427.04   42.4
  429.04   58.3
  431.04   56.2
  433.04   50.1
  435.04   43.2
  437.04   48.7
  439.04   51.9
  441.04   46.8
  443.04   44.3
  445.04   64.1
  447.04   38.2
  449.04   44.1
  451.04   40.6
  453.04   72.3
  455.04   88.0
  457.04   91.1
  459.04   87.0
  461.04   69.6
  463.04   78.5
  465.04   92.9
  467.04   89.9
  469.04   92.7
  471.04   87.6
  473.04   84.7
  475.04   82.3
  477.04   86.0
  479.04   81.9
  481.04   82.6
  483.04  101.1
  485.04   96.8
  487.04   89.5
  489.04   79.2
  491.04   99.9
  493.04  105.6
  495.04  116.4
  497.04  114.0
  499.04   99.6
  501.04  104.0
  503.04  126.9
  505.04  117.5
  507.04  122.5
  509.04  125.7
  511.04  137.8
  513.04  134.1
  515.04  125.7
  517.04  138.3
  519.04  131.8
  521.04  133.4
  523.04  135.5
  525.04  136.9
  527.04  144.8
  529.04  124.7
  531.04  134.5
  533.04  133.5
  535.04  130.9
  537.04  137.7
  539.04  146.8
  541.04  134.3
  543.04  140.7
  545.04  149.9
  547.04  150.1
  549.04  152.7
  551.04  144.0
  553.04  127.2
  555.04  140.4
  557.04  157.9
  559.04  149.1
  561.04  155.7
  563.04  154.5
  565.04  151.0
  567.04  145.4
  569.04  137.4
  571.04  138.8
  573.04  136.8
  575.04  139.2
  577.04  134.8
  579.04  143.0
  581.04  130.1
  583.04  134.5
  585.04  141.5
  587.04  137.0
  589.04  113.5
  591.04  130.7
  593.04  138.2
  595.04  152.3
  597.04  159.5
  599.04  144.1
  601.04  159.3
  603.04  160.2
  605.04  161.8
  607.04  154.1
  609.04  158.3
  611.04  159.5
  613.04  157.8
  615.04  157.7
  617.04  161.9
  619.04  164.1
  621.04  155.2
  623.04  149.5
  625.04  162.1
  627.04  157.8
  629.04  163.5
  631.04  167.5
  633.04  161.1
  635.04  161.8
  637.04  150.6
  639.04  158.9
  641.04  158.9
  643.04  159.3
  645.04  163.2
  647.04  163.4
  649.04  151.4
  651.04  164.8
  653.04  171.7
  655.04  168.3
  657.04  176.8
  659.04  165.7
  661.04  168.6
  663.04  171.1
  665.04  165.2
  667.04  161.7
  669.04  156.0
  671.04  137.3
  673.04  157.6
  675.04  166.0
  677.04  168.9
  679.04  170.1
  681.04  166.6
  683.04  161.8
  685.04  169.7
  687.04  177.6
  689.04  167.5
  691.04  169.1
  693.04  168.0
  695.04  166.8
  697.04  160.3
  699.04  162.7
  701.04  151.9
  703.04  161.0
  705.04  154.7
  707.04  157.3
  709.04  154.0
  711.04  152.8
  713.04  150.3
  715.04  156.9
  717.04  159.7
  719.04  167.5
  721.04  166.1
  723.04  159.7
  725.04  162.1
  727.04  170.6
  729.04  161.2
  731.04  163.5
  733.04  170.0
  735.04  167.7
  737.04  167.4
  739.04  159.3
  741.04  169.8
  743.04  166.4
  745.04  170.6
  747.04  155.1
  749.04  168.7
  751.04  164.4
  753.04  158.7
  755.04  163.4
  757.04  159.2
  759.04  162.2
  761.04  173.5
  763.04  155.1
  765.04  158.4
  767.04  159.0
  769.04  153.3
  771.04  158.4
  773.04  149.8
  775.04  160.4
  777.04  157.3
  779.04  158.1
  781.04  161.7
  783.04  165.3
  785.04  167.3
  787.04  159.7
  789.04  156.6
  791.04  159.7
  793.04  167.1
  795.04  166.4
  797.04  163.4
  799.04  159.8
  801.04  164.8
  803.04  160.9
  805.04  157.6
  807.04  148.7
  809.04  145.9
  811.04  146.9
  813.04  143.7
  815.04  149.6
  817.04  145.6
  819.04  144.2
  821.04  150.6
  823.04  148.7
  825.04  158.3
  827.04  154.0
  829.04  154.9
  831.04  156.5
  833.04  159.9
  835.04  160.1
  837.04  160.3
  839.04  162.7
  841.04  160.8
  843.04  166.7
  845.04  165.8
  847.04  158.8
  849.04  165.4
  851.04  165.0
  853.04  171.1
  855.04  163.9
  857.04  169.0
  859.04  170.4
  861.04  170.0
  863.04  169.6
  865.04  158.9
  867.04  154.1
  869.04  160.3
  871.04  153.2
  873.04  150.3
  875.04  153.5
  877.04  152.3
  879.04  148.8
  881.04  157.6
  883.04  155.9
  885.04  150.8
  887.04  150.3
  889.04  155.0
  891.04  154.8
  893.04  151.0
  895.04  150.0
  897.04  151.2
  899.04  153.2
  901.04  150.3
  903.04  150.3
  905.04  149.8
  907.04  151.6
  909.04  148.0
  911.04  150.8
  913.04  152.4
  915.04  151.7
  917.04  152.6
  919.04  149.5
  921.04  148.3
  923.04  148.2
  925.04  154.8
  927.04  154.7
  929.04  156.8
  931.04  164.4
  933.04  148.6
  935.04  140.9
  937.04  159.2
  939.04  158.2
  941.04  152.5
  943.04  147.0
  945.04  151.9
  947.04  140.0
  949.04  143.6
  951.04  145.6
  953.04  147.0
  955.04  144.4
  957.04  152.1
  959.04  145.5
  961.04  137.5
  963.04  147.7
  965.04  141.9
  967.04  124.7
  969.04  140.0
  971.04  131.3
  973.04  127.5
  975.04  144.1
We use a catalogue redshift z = 0.138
